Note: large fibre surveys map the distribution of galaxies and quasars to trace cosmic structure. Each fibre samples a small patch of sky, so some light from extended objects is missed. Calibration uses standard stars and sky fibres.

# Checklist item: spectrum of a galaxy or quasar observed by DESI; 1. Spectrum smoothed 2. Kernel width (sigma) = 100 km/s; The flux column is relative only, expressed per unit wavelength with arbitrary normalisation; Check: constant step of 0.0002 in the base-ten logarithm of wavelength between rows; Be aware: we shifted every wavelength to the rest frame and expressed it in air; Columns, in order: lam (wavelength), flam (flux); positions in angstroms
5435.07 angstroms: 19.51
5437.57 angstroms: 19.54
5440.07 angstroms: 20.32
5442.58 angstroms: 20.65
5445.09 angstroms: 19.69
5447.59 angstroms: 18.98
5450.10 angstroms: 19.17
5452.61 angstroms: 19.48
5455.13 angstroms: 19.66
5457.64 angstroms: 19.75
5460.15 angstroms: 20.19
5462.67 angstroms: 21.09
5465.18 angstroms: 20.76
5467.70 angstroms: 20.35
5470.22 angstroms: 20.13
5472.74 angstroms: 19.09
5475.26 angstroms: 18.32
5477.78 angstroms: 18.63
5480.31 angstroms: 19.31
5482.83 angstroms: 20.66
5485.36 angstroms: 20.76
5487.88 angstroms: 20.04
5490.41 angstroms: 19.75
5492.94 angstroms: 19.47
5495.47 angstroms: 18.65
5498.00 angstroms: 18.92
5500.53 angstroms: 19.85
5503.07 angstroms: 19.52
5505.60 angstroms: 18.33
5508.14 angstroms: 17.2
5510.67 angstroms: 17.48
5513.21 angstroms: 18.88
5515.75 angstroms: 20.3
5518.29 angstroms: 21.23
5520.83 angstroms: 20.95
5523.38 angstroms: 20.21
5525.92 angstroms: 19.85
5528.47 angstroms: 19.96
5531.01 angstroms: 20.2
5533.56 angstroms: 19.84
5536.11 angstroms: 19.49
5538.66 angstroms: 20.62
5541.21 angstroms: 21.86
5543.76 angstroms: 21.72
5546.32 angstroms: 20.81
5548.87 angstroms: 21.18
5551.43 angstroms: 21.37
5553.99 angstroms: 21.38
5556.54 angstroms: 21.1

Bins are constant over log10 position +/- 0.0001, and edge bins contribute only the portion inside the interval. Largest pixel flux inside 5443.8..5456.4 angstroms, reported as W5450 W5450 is 19.69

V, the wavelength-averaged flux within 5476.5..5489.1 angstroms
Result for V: 19.9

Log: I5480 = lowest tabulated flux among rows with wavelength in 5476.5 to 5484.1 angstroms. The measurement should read 18.63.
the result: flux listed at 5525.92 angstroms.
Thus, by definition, 19.85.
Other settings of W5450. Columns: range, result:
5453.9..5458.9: 19.75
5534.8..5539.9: 20.62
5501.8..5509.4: 19.52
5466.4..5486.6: 20.76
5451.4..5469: 21.09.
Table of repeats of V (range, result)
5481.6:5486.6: 20.7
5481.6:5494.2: 20.1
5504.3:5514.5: 18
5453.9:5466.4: 20.3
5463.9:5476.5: 19.7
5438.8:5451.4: 19.8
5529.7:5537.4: 19.9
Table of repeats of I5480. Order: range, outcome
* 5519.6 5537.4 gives 19.49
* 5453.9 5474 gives 19.09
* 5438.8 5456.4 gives 18.98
